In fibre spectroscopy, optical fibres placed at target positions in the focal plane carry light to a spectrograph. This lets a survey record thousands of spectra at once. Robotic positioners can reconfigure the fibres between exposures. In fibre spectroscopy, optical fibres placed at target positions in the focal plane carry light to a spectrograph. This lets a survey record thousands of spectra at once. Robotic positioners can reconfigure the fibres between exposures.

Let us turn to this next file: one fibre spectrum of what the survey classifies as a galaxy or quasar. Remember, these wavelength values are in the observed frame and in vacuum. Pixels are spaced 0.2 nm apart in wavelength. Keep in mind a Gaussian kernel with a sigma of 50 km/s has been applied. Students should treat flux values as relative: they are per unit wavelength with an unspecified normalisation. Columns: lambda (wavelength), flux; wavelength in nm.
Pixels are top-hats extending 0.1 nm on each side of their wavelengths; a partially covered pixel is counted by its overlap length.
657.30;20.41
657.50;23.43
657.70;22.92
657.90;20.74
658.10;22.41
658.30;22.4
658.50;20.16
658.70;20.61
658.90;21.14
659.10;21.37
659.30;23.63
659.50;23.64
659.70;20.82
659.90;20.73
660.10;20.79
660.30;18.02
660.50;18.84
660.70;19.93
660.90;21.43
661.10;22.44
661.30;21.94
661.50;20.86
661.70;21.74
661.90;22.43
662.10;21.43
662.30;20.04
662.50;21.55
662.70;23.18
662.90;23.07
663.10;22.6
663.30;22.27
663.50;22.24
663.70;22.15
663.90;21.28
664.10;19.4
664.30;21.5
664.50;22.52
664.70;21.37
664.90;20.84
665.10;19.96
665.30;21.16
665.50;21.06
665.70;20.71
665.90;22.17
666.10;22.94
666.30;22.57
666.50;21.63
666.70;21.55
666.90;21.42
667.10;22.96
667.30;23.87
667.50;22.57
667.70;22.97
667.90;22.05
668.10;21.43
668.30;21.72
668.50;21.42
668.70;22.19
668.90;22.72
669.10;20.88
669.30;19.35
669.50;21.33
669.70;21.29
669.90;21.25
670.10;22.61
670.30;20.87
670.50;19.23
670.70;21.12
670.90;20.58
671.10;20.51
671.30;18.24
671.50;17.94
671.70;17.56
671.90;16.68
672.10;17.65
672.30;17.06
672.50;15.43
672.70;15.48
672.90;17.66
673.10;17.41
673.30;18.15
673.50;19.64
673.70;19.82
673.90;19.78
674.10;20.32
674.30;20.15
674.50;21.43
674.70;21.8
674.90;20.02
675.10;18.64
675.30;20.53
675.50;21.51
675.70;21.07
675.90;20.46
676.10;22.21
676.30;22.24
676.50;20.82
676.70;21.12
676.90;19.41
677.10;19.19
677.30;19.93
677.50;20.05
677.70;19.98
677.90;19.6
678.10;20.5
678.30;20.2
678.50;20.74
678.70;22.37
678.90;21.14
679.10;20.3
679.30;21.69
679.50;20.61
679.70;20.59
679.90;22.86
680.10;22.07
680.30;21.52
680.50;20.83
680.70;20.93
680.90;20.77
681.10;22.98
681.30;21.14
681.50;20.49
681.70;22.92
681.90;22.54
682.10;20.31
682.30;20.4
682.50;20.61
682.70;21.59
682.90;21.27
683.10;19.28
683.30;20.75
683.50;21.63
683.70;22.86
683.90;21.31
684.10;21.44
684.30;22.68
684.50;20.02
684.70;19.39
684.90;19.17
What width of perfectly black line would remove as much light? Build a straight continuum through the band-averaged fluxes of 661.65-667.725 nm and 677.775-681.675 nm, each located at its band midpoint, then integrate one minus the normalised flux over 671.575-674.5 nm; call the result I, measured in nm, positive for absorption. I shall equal 0.45 nm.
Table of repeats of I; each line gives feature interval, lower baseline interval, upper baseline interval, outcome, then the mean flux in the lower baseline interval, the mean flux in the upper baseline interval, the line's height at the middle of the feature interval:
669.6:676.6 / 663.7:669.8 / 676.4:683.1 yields 0.544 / 21.6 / 20.9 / 21.3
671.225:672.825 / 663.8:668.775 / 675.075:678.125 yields 0.308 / 21.7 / 20.5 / 21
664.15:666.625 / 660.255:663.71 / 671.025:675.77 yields -0.093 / 21.5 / 18.9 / 20.7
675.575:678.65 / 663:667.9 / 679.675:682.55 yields 0.142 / 21.8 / 21.4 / 21.5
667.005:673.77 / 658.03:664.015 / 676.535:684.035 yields 0.384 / 21.5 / 21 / 21.2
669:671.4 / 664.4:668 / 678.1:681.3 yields 0.123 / 21.9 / 21.3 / 21.7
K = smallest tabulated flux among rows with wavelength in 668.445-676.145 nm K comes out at 15.43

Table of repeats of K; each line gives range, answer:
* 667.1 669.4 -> 19.35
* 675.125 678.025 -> 19.19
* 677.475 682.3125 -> 19.6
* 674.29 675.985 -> 18.64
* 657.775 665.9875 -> 18.02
